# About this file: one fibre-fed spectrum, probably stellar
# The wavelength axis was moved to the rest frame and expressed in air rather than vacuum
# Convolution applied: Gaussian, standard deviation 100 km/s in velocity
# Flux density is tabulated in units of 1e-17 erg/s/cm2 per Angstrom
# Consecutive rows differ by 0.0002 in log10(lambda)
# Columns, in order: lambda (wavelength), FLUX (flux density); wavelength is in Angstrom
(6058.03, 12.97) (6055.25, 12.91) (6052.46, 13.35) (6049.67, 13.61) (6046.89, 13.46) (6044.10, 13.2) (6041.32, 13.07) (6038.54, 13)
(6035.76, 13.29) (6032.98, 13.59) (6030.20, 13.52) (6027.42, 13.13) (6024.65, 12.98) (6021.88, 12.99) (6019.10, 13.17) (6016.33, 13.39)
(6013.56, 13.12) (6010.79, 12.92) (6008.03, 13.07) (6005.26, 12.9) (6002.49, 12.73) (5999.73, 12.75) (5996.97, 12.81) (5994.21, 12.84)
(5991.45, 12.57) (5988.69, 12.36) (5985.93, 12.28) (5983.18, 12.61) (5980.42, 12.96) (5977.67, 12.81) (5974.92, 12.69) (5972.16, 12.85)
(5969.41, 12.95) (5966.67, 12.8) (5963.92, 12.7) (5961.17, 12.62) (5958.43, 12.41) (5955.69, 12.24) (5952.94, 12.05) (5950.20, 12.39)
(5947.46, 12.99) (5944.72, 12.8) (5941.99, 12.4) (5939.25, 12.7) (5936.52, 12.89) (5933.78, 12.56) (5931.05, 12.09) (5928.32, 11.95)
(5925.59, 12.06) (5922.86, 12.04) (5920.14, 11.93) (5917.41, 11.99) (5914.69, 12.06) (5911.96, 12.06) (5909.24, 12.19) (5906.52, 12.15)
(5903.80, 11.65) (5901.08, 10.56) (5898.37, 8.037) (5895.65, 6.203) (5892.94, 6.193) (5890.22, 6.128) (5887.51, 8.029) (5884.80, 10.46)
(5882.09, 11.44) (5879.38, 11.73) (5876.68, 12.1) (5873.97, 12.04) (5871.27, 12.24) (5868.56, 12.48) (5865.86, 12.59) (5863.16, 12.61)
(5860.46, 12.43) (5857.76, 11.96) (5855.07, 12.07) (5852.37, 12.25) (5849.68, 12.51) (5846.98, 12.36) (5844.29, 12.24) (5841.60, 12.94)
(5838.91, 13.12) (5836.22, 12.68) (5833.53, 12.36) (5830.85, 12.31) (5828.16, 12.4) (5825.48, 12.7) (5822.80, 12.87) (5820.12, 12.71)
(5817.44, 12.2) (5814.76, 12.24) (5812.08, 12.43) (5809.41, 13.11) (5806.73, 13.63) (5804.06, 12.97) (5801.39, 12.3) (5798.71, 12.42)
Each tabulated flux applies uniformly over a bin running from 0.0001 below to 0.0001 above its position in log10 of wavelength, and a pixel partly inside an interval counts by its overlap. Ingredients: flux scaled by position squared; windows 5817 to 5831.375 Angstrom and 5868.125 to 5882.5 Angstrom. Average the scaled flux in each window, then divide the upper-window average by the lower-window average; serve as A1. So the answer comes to 0.97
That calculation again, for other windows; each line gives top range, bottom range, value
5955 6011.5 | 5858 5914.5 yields 1.23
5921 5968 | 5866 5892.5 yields 1.19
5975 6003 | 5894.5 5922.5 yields 1.19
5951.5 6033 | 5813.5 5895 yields 1.15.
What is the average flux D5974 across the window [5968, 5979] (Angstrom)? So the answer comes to 12.8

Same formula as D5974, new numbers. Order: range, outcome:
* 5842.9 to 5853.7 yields 12.3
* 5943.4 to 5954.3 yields 12.6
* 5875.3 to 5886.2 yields 11.4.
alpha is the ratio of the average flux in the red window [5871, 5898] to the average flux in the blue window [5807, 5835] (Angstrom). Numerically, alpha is 0.75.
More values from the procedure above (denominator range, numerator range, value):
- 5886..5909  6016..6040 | 1.50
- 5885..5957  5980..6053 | 1.17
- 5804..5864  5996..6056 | 1.05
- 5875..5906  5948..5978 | 1.34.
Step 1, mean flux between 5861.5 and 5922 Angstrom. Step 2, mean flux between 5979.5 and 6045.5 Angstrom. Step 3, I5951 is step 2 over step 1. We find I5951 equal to 1.20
